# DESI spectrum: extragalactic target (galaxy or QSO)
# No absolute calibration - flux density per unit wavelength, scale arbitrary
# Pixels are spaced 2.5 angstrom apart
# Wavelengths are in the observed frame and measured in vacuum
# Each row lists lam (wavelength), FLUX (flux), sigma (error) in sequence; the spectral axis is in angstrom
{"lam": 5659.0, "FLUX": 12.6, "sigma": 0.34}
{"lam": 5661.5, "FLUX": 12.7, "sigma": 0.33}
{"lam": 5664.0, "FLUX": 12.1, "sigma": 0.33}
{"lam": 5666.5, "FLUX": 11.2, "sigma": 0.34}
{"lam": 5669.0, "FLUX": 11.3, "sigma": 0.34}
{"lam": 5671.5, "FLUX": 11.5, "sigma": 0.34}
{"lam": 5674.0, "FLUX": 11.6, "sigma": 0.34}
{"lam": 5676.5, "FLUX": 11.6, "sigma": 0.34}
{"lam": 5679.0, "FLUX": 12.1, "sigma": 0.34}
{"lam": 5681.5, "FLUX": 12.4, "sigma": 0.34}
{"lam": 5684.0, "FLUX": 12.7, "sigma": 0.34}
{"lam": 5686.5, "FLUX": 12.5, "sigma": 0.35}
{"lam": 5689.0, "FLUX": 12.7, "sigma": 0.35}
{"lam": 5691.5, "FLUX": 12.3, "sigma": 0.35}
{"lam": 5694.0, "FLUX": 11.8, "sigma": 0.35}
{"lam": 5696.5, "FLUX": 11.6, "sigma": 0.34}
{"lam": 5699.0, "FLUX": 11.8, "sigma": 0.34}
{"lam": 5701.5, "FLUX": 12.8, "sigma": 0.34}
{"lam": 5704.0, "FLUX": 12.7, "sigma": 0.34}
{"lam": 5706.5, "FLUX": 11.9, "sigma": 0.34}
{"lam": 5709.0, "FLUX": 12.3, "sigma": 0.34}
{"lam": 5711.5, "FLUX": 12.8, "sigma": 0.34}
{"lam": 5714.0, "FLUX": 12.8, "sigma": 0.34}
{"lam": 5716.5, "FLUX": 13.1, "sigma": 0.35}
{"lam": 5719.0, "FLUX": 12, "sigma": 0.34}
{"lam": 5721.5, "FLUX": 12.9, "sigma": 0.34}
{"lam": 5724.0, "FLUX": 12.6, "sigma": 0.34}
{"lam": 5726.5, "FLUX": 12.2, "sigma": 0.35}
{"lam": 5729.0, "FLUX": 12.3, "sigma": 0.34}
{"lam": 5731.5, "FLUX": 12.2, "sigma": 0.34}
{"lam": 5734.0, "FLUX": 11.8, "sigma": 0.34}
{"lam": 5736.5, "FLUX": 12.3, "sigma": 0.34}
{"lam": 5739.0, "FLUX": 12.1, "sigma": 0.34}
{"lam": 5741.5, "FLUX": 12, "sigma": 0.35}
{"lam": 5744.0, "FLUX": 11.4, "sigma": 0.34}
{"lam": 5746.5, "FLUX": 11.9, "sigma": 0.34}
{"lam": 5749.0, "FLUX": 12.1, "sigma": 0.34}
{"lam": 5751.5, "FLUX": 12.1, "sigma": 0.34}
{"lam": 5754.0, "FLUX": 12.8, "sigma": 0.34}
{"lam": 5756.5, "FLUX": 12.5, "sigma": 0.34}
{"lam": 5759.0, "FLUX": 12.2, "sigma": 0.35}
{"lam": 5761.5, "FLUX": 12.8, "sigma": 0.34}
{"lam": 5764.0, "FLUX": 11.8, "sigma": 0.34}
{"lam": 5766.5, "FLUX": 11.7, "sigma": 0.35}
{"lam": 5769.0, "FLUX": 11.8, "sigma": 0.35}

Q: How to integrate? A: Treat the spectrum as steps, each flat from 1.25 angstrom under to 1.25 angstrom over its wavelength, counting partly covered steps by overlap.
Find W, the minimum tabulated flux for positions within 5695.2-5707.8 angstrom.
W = 11.6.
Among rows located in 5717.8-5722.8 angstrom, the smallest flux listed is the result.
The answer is 12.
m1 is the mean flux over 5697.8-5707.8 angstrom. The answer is 12.3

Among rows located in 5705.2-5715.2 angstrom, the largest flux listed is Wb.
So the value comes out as 12.8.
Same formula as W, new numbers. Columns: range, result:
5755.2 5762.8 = 12.2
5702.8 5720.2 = 11.9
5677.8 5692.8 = 12.1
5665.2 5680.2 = 11.2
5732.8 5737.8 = 11.8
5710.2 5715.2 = 12.8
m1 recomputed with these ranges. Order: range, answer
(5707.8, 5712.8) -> 12.6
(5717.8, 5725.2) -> 12.5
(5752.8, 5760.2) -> 12.5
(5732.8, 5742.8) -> 12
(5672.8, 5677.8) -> 11.6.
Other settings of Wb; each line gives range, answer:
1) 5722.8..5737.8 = 12.6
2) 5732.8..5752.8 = 12.3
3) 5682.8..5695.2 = 12.7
